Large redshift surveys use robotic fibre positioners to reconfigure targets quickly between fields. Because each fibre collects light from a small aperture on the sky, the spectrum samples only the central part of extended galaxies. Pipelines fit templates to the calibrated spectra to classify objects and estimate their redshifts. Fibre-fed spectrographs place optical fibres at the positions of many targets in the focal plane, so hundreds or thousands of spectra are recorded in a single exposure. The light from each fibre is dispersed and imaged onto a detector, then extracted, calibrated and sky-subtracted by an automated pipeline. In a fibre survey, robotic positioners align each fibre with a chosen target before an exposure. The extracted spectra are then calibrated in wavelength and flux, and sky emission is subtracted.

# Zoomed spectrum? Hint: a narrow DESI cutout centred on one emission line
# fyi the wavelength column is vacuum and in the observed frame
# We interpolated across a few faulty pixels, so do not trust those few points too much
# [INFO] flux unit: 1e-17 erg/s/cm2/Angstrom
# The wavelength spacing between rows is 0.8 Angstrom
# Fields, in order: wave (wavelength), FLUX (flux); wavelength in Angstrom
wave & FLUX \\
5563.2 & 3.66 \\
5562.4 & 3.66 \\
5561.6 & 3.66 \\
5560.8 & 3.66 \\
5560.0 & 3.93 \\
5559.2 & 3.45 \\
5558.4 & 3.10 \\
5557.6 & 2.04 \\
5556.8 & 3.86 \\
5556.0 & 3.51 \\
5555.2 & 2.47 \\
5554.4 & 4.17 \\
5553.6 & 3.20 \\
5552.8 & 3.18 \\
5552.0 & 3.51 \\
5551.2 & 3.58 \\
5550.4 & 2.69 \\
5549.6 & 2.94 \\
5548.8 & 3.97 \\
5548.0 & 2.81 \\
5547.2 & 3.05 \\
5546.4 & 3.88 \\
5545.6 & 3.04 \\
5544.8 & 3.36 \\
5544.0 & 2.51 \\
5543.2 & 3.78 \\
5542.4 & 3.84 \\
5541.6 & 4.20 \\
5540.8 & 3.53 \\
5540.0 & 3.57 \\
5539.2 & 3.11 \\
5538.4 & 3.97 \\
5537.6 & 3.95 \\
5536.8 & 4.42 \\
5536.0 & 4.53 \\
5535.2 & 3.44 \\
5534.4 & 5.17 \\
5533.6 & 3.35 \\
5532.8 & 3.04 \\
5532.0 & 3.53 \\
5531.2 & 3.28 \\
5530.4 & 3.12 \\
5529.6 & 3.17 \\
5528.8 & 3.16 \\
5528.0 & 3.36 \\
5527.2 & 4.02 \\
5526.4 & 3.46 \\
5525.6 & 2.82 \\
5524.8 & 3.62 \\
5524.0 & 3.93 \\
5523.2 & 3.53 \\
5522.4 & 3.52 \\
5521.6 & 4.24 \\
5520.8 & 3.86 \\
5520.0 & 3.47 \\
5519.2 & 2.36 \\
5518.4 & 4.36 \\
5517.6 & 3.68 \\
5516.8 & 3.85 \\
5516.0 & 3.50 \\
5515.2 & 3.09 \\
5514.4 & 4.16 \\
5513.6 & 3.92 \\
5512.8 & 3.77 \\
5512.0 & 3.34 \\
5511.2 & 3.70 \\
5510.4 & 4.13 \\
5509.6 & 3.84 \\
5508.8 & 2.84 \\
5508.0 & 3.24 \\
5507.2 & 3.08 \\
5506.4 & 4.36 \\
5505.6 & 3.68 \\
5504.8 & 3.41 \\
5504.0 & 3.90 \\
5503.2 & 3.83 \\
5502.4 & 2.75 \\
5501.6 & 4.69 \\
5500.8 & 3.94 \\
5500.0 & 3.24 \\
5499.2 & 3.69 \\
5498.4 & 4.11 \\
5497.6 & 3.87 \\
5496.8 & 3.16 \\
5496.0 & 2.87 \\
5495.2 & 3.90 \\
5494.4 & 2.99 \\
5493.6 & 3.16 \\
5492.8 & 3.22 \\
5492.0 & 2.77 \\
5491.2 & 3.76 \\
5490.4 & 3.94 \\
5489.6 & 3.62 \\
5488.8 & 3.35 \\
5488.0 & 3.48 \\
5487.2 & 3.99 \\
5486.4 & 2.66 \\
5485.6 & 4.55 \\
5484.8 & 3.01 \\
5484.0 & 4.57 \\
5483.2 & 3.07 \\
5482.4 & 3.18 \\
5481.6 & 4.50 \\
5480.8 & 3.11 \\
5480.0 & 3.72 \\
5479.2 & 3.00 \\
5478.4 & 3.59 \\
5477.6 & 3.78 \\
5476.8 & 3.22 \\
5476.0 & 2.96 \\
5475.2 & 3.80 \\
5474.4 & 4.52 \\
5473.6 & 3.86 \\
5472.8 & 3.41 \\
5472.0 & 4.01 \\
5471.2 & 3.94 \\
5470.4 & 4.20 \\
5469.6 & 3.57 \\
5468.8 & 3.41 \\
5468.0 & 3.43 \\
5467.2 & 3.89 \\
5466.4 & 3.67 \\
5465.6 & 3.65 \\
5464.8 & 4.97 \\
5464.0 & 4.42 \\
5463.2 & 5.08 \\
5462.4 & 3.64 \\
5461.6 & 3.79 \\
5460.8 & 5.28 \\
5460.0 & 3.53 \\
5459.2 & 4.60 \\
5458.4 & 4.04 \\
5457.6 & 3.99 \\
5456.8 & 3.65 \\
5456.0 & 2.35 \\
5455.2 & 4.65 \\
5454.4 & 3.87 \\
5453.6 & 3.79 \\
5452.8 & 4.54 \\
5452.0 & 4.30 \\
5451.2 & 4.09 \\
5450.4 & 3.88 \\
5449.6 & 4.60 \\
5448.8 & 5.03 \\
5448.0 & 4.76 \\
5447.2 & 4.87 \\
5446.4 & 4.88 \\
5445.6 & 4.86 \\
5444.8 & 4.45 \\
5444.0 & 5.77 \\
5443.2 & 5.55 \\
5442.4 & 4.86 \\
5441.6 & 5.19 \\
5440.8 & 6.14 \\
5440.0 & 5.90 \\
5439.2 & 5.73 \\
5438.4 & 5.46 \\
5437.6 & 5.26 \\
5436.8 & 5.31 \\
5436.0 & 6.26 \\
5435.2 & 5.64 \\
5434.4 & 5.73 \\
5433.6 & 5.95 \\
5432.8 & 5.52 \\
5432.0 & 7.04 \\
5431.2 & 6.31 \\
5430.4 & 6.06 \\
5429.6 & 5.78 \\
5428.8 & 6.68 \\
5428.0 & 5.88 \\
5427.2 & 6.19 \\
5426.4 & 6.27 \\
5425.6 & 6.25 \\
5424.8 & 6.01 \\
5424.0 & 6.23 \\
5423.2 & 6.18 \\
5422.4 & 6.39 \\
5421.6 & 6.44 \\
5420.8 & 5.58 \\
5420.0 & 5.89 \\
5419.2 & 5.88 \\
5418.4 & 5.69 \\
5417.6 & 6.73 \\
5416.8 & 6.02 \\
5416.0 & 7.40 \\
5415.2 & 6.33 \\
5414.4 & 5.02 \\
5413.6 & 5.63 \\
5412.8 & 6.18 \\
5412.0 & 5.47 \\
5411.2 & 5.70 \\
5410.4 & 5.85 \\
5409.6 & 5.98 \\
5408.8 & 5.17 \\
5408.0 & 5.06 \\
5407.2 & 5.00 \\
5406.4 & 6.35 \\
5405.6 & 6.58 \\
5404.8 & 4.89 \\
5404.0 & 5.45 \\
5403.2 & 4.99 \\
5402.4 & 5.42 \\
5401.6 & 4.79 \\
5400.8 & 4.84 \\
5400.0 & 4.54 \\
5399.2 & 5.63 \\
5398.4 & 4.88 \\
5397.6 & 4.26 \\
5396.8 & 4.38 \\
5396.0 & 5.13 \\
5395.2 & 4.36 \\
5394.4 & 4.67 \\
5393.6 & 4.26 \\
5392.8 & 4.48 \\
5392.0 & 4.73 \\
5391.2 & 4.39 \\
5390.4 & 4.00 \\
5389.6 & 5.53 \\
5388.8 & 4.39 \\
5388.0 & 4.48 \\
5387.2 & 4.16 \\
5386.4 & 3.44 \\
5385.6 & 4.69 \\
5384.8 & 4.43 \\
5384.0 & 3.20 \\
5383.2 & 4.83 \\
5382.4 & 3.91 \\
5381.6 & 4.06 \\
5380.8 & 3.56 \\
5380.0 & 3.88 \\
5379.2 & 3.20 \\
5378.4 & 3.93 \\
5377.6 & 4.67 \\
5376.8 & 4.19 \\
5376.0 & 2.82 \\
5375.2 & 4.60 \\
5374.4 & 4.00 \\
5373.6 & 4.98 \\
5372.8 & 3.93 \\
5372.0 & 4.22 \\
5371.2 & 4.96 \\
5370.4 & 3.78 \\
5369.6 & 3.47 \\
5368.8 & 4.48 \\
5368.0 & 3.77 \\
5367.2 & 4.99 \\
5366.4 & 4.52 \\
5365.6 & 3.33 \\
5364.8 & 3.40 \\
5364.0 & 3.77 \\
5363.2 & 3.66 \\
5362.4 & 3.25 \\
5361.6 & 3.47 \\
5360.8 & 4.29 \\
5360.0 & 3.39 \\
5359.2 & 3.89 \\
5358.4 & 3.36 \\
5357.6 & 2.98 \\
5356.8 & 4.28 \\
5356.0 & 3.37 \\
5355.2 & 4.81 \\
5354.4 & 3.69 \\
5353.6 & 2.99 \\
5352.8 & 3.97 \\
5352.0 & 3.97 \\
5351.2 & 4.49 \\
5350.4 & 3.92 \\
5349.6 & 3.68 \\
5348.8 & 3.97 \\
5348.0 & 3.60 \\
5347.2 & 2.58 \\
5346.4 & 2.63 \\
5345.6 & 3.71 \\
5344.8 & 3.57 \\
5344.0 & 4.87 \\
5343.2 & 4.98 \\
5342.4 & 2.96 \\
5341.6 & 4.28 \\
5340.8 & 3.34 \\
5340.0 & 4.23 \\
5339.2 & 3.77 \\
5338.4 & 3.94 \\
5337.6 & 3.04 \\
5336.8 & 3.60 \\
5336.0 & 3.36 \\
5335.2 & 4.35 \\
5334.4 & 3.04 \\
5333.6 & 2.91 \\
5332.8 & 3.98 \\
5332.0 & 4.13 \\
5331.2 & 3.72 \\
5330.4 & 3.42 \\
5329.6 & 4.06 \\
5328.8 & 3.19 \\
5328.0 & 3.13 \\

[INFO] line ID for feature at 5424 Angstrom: Mg II 2798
